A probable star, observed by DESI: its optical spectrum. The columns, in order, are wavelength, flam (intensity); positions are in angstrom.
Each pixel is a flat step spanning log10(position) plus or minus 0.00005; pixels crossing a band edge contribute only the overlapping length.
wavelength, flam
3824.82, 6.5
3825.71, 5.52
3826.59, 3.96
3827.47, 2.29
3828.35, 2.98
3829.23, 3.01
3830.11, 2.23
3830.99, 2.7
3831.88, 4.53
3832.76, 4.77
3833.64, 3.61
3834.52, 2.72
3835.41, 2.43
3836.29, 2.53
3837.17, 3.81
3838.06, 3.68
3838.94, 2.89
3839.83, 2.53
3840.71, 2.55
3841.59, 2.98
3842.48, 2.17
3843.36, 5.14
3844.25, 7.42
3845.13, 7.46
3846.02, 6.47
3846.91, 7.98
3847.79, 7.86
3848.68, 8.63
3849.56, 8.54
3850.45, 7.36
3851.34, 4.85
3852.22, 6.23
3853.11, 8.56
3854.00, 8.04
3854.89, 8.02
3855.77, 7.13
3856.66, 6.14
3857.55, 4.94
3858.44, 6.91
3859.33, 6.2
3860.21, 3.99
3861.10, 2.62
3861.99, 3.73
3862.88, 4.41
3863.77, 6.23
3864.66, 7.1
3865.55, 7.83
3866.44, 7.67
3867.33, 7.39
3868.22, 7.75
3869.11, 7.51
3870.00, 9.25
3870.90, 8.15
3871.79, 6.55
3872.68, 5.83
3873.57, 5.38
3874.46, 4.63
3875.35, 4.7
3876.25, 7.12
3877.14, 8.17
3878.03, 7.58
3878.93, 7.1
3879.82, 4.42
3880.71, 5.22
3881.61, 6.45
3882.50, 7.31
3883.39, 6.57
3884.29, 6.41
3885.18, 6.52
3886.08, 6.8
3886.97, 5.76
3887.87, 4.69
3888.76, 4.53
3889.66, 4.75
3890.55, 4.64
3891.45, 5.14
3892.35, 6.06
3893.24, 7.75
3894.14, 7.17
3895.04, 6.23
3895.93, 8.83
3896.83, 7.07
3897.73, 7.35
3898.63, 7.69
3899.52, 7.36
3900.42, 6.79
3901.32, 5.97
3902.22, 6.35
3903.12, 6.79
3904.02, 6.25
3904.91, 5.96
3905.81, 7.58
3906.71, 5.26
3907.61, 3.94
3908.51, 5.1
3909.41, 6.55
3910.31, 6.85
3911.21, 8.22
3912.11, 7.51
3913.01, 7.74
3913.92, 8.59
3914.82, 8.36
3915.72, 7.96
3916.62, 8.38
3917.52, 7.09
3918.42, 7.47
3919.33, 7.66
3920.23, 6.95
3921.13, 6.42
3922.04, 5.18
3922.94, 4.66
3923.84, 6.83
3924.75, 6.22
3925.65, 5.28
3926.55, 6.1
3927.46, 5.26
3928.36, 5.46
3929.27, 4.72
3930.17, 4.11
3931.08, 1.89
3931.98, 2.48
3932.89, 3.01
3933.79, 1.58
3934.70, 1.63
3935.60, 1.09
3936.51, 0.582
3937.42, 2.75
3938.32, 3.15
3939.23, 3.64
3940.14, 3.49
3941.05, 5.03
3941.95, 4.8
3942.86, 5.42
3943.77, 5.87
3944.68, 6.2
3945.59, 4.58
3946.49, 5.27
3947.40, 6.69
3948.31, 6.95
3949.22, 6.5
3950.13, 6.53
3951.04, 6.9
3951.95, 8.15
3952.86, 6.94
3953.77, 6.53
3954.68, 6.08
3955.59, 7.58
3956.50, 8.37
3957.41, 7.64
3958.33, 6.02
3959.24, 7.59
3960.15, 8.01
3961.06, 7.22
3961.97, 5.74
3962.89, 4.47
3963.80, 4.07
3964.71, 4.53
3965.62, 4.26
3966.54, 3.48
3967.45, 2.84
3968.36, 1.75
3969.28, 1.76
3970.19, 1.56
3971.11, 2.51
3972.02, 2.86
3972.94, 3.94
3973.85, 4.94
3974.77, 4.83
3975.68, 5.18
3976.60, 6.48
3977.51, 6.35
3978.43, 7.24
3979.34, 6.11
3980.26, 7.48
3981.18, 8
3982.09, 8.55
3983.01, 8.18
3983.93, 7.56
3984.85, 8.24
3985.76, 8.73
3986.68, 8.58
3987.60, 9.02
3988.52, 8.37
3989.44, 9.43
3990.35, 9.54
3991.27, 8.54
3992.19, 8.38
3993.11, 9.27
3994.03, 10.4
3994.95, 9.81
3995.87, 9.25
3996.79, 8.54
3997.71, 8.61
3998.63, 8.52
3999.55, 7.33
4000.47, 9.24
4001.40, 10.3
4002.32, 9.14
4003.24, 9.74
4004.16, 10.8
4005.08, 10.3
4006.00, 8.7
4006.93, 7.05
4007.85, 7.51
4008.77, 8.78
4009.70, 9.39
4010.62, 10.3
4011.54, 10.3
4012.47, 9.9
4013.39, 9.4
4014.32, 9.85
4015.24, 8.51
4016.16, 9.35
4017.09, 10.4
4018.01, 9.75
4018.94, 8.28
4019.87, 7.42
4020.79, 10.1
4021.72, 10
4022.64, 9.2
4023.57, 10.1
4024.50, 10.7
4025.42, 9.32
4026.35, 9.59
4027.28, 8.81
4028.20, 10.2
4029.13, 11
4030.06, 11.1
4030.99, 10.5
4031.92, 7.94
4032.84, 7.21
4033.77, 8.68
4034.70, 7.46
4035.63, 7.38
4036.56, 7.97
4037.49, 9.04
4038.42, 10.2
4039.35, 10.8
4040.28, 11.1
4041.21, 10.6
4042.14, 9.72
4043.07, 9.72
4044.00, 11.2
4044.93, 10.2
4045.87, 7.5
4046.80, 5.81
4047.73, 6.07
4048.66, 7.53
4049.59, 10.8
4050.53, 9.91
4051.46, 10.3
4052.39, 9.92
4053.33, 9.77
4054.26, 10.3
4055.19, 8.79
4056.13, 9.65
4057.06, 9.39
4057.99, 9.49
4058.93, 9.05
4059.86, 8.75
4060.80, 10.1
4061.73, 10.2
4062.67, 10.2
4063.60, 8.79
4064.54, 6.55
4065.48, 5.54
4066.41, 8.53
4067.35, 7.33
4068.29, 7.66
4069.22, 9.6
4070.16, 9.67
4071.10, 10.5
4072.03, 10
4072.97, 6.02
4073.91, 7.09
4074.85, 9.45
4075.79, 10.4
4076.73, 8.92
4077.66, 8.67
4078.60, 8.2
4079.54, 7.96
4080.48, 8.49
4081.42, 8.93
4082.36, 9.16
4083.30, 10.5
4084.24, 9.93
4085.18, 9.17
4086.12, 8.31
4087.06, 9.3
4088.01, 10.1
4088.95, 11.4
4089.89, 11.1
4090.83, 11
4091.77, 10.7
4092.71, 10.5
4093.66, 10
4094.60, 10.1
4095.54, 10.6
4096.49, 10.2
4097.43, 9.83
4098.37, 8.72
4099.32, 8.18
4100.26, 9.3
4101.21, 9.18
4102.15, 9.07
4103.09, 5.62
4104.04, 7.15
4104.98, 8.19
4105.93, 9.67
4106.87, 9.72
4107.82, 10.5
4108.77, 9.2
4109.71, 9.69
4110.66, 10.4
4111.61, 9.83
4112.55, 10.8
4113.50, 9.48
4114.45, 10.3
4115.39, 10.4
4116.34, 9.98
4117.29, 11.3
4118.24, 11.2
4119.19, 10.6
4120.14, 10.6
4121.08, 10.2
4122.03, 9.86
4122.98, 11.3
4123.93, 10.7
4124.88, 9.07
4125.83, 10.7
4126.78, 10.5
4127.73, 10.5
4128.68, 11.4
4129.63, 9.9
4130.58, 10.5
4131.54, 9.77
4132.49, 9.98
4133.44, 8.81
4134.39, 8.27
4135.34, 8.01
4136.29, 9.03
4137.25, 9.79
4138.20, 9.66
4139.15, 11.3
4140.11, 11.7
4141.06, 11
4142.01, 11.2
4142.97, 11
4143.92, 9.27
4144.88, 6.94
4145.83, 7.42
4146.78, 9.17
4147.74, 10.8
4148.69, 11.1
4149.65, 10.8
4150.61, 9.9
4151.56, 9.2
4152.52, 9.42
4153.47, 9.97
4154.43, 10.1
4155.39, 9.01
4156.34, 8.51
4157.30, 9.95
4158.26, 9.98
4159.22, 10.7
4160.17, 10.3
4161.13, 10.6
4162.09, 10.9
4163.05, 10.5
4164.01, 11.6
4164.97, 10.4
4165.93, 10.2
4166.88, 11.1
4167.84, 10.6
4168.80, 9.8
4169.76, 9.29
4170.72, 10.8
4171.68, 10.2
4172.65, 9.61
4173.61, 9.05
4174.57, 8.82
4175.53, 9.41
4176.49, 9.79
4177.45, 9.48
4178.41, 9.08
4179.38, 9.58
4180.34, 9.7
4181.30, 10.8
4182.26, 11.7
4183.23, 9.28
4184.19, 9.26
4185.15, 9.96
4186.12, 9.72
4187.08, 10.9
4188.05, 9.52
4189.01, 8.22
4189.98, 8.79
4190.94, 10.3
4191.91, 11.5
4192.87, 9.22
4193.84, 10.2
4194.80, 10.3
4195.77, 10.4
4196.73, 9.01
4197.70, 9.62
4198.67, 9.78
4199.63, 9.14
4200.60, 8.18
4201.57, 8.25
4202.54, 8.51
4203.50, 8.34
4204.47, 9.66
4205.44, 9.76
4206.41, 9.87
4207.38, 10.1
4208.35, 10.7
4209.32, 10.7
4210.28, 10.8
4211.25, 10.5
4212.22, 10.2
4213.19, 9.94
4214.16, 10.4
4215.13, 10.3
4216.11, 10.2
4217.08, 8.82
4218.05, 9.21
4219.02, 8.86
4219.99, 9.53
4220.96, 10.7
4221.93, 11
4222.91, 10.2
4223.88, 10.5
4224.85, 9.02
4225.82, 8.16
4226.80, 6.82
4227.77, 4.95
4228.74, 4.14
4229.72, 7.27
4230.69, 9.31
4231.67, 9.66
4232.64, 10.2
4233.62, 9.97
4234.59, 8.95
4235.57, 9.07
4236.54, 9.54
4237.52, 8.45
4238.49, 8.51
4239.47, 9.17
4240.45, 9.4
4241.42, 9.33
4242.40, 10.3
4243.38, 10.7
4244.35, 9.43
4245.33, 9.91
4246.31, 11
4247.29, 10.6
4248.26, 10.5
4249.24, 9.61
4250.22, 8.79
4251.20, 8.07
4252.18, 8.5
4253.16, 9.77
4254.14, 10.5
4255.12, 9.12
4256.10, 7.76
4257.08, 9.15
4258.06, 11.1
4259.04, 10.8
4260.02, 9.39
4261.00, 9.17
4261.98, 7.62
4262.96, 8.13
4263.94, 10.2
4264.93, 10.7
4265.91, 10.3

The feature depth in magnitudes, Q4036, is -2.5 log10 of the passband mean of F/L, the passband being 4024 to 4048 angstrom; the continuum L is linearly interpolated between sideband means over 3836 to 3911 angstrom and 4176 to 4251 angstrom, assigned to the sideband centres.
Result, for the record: -0.191 mag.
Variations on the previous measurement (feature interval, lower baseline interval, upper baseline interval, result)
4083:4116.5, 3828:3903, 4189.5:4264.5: -0.18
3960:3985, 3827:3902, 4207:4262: 0.30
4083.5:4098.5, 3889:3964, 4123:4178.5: -0.14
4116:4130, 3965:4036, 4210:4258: -0.20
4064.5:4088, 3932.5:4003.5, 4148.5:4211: -0.08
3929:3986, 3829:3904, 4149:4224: 0.34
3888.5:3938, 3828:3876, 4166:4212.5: 0.08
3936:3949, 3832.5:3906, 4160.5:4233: 0.43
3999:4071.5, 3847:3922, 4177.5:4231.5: -0.16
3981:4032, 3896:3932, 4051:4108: -0.16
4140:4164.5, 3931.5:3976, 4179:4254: -0.20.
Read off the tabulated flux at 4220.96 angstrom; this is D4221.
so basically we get 10.7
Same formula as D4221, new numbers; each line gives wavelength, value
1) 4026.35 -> 9.59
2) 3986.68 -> 8.58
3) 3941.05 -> 5.03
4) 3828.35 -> 2.98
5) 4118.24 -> 11.2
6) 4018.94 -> 8.28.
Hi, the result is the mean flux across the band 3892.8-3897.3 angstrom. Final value 7.4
